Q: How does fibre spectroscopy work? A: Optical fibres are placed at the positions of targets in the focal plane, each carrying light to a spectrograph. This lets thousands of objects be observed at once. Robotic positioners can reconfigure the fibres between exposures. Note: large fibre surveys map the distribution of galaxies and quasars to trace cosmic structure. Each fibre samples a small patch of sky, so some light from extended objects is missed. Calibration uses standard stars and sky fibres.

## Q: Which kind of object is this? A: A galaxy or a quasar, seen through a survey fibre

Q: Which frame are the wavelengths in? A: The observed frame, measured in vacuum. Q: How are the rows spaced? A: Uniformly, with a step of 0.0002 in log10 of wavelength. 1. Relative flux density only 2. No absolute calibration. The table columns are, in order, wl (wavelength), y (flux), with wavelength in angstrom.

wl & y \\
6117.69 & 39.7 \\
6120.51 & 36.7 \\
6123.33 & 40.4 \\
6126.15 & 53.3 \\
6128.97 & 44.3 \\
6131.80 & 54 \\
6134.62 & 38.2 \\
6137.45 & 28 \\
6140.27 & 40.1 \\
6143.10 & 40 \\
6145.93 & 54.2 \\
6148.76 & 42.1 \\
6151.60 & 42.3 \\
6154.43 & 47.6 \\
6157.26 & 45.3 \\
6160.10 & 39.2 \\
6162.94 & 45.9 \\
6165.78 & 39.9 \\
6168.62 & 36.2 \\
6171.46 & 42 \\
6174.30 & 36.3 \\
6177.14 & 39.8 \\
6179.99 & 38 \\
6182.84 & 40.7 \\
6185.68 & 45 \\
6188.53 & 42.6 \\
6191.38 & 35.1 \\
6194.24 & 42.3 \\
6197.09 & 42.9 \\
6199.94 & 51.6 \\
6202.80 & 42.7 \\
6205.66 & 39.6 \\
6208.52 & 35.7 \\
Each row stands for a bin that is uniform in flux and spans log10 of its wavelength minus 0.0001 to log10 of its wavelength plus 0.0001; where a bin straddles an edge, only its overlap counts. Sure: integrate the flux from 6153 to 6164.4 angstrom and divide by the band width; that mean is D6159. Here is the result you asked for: 44.5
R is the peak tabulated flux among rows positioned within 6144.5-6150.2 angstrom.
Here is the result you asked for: 54.2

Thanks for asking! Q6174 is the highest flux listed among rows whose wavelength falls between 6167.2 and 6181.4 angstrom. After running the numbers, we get 42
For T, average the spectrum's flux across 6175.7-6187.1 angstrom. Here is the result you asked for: 40.9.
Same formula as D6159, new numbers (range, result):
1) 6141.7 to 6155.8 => 45.2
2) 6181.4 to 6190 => 42.7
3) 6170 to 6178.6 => 39.4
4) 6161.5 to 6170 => 40.7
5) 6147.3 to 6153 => 42.2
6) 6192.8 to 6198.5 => 42.6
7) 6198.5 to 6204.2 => 47.2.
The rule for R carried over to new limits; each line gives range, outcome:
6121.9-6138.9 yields 54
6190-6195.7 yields 42.3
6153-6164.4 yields 47.6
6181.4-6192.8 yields 45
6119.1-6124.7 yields 40.4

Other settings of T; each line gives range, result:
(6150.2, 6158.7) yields 45.1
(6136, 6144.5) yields 36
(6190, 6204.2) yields 42.9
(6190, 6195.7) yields 38.7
